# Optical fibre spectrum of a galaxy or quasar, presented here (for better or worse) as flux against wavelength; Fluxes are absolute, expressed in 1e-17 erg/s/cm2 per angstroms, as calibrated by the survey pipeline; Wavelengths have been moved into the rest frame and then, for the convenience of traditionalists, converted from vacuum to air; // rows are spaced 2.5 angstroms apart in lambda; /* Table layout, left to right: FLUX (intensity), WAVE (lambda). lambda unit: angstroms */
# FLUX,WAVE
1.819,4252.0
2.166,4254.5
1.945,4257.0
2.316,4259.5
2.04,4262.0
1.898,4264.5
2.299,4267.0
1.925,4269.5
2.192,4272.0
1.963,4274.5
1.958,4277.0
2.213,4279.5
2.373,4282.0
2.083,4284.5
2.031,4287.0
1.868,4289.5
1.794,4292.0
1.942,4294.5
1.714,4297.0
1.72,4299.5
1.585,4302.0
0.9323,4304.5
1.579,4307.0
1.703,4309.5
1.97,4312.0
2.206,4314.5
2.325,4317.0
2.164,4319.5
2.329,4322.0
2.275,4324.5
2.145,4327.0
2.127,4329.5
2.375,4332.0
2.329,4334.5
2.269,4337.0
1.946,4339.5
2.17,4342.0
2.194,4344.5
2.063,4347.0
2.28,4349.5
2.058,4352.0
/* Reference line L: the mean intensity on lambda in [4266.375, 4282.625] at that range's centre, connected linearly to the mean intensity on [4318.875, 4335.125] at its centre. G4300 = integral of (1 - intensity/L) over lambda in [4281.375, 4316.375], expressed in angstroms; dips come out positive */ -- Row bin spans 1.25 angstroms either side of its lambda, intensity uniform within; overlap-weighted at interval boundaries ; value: 5.7 angstroms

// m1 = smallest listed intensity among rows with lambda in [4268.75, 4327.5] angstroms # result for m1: 0.9323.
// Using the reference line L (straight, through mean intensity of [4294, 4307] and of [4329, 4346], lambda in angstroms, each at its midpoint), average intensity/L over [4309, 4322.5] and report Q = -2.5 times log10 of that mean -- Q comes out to -0.17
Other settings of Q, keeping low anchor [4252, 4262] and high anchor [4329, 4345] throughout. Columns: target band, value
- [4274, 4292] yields 0.04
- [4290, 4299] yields 0.18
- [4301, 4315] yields 0.30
